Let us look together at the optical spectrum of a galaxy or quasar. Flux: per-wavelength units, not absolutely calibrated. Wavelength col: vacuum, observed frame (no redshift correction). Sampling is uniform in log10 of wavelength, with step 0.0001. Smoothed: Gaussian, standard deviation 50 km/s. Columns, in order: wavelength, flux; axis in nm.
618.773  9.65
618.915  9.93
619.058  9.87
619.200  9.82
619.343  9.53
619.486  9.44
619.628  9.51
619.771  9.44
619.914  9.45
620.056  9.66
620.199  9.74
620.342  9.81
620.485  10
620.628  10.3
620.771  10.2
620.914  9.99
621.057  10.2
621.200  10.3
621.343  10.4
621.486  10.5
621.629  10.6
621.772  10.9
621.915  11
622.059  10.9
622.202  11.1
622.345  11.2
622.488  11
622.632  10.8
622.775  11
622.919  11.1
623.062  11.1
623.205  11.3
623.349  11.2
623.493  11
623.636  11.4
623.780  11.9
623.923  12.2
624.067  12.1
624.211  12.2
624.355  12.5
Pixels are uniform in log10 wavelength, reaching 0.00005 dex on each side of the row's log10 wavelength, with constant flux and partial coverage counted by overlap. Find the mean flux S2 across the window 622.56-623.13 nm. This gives 11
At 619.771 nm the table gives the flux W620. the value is 9.44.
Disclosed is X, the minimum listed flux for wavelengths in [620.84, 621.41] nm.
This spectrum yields 9.99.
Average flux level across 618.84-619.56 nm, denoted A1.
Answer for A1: 9.72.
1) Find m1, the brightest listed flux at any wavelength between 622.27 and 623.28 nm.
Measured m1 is 11.3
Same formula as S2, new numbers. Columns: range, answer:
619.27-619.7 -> 9.48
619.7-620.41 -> 9.62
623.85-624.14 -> 12.2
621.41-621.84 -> 10.7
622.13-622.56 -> 11.1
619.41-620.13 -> 9.5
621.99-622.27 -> 11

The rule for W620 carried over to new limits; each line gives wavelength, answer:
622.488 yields 11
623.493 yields 11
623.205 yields 11.3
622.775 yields 11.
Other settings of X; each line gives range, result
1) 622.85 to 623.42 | 11.1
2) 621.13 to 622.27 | 10.3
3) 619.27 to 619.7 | 9.44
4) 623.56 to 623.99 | 11.4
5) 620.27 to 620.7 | 9.81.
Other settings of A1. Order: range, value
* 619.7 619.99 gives 9.46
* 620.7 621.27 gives 10.2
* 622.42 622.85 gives 10.9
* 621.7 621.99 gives 10.9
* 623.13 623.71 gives 11.2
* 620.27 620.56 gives 9.89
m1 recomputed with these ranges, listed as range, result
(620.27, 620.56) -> 10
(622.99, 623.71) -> 11.4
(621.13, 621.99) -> 11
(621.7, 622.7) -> 11.2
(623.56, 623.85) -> 11.9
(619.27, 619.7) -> 9.53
